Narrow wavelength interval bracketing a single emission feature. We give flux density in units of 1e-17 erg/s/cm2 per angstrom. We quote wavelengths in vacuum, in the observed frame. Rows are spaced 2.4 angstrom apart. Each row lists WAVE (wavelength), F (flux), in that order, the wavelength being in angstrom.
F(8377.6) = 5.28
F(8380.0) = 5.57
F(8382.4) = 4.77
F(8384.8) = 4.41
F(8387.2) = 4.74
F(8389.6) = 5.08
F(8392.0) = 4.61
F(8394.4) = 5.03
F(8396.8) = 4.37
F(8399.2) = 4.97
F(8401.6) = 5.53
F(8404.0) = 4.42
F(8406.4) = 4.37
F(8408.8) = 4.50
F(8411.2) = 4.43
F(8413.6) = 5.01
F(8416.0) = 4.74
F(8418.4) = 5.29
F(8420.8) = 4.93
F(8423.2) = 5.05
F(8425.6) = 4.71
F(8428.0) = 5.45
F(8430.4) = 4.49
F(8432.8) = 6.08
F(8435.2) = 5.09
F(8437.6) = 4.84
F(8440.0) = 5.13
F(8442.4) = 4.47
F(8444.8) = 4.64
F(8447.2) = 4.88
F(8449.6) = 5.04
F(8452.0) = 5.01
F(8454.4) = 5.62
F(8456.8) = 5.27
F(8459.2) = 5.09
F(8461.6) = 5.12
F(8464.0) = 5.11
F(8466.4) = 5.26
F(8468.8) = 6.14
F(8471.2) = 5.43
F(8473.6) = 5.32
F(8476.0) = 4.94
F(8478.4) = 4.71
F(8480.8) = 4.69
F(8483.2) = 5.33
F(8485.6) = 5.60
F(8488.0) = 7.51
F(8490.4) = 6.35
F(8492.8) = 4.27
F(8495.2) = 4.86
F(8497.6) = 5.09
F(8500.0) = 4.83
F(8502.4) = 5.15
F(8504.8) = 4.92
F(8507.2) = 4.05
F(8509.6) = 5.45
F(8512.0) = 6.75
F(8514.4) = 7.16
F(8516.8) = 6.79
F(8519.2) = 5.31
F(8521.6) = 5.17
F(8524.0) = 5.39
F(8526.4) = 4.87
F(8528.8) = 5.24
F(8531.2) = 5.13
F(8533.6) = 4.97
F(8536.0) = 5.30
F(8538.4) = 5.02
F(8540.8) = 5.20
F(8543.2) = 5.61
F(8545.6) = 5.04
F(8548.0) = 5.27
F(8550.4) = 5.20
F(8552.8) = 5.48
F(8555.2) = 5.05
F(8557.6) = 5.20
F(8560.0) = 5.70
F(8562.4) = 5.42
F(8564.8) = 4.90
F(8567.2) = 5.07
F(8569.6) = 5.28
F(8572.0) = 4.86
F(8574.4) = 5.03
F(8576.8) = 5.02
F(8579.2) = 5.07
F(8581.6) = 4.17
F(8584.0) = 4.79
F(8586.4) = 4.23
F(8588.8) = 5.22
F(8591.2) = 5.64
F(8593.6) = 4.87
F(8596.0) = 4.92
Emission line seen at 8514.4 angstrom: [N II]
